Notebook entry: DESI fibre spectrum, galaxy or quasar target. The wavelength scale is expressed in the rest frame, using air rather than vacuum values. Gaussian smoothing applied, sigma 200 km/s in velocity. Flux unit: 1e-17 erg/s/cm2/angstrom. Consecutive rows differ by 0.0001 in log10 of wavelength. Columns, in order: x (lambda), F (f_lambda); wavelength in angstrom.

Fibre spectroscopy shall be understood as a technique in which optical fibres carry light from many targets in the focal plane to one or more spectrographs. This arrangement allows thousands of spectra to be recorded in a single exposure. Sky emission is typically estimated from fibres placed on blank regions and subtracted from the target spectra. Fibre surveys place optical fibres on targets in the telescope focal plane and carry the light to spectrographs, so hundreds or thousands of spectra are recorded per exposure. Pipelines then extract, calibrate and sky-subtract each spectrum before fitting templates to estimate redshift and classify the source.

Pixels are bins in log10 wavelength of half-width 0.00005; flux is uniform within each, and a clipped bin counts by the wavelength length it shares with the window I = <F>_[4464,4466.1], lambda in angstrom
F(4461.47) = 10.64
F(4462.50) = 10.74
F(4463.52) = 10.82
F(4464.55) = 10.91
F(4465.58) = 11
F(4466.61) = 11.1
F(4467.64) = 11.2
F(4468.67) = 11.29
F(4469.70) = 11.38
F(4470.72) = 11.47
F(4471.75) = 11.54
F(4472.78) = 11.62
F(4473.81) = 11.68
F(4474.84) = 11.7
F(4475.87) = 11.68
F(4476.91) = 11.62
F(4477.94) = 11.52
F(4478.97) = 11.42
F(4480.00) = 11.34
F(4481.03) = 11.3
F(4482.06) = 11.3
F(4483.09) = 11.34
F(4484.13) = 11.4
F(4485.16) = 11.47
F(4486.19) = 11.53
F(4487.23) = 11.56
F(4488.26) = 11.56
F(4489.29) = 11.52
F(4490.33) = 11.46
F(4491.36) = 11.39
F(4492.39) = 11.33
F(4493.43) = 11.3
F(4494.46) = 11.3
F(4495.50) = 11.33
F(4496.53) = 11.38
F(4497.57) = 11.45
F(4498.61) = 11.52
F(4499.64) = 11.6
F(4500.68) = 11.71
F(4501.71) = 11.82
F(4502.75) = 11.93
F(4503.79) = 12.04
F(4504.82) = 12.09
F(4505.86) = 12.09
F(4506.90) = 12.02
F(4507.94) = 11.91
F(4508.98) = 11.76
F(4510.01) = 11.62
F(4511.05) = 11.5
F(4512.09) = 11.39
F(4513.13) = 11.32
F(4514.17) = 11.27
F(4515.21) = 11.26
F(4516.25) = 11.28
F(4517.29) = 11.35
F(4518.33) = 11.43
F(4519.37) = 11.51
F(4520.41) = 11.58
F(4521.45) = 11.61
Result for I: 10.9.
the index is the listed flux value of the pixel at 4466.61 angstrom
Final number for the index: 11.1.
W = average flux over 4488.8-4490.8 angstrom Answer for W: 11.5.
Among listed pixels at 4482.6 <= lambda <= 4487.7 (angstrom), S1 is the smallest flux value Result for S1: 11.34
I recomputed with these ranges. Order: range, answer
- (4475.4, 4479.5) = 11.5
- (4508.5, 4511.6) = 11.6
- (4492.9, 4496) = 11.3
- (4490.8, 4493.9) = 11.4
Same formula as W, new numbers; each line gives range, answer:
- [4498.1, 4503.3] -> 11.7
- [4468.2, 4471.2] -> 11.4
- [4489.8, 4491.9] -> 11.4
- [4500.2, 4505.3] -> 11.9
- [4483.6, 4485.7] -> 11.4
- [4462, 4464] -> 10.8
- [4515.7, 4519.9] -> 11.4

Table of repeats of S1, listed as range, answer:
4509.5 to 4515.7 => 11.26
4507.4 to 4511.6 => 11.5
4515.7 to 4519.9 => 11.28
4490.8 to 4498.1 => 11.3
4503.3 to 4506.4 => 12.04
